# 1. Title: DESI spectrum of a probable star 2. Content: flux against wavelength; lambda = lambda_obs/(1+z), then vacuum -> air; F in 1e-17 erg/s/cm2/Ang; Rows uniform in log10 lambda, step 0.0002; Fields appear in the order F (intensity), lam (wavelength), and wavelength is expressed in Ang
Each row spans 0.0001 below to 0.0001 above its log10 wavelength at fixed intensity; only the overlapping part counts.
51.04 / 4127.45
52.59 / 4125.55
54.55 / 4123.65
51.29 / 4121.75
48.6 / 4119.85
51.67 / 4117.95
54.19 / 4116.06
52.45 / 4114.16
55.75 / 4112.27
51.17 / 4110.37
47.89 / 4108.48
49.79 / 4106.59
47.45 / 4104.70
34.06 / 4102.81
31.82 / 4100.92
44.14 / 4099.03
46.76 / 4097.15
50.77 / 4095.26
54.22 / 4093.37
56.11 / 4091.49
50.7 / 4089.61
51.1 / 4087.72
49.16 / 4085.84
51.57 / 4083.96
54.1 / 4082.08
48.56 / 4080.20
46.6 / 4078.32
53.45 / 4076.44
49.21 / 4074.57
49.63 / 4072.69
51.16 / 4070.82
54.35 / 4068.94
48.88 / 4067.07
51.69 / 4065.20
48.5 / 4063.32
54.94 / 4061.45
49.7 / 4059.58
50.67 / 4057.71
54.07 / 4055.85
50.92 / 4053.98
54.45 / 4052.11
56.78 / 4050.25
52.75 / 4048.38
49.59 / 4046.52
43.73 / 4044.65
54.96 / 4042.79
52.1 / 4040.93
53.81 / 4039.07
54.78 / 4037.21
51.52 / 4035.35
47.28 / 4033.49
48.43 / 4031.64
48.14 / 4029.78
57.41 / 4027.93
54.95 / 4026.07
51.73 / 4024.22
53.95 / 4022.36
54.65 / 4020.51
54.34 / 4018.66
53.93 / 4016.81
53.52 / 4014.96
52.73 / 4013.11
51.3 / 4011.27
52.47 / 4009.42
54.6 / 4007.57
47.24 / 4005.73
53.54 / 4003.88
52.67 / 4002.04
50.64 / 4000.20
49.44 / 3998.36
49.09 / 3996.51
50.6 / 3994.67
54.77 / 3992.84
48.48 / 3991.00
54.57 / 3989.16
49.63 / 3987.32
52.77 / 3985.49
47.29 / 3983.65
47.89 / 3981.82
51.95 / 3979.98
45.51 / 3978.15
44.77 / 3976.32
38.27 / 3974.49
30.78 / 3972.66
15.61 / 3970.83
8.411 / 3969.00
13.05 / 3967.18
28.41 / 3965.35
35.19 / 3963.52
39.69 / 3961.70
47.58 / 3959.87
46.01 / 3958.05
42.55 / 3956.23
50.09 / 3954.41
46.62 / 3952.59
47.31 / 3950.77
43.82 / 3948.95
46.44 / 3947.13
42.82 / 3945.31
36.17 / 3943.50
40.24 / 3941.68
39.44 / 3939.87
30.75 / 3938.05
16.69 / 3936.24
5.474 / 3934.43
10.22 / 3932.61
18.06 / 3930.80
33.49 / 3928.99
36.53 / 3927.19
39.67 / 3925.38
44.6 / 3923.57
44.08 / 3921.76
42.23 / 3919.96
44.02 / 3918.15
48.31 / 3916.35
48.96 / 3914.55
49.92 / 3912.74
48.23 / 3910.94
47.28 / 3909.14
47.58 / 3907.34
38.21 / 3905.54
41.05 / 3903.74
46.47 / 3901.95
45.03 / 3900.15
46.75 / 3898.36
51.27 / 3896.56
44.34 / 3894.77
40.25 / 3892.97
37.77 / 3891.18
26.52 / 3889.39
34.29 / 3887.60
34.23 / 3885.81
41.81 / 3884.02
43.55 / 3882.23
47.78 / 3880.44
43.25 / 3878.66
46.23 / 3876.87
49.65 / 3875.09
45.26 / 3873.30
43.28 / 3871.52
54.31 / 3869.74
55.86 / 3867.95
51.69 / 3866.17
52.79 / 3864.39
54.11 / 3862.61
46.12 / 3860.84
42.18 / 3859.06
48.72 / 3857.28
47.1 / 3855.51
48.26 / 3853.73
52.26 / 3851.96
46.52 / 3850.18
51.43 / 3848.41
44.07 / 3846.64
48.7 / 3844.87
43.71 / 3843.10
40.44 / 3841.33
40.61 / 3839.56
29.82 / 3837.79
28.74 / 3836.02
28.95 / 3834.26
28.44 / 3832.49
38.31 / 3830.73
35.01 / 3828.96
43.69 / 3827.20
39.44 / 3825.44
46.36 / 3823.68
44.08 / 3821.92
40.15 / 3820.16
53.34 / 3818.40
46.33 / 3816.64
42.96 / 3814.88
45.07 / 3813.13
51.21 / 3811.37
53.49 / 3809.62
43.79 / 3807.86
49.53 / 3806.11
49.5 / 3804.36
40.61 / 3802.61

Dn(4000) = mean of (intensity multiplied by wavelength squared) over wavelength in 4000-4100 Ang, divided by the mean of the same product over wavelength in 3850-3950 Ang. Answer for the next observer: 1.33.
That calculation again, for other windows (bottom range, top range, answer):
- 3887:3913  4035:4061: 1.31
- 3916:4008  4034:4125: 1.33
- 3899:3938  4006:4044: 1.47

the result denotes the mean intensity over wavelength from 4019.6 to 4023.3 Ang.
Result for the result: 54.2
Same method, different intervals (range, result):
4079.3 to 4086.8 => 50.9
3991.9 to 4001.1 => 50.9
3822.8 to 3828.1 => 43.2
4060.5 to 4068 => 51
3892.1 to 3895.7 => 42.4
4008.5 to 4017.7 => 52.8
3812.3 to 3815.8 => 44.1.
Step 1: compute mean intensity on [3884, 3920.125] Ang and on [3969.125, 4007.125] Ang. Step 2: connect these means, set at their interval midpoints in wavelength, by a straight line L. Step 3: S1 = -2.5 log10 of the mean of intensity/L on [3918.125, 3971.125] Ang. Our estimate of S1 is 0.276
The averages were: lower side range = 43.1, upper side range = 46.1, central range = 34.6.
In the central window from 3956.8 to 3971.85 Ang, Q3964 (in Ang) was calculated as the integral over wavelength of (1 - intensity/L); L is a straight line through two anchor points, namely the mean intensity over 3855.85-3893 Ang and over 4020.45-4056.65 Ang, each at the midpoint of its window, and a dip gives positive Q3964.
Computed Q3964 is 5.9 Ang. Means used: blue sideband 44.9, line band 29.5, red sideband 52.2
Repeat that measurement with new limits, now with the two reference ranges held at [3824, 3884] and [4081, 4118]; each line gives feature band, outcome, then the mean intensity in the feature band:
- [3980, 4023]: -4.1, 51.7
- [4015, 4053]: -3.7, 52.5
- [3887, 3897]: 1.4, 38.7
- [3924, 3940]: 7.1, 25.5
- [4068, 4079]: -0.5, 50.8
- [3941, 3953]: 0.7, 43.3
